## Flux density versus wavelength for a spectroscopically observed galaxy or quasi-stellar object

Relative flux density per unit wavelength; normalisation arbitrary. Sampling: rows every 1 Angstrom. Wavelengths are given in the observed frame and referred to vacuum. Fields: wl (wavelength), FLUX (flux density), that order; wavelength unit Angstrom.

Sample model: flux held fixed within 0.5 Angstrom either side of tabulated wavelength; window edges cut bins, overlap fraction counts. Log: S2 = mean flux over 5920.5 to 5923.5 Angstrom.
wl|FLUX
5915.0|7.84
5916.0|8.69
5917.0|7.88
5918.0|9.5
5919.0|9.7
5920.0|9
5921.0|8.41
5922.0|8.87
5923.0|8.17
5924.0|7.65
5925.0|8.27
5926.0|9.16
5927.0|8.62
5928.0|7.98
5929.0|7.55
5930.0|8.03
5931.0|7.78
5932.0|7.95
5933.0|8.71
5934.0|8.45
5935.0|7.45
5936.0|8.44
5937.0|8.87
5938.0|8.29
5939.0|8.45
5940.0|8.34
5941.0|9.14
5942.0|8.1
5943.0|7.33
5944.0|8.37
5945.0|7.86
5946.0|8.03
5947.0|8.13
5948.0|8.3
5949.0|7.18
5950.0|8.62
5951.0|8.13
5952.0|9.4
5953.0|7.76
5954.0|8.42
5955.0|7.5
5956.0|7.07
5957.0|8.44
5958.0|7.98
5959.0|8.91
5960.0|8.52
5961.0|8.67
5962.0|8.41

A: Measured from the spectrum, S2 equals 8.48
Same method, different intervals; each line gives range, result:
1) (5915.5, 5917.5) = 8.29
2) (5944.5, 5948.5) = 8.08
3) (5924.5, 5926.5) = 8.71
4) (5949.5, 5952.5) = 8.72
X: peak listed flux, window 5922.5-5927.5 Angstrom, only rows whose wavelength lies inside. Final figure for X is 9.16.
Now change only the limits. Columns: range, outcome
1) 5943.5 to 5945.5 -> 8.37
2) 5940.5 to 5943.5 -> 9.14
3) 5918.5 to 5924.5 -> 9.7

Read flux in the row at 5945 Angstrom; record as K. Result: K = 7.86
